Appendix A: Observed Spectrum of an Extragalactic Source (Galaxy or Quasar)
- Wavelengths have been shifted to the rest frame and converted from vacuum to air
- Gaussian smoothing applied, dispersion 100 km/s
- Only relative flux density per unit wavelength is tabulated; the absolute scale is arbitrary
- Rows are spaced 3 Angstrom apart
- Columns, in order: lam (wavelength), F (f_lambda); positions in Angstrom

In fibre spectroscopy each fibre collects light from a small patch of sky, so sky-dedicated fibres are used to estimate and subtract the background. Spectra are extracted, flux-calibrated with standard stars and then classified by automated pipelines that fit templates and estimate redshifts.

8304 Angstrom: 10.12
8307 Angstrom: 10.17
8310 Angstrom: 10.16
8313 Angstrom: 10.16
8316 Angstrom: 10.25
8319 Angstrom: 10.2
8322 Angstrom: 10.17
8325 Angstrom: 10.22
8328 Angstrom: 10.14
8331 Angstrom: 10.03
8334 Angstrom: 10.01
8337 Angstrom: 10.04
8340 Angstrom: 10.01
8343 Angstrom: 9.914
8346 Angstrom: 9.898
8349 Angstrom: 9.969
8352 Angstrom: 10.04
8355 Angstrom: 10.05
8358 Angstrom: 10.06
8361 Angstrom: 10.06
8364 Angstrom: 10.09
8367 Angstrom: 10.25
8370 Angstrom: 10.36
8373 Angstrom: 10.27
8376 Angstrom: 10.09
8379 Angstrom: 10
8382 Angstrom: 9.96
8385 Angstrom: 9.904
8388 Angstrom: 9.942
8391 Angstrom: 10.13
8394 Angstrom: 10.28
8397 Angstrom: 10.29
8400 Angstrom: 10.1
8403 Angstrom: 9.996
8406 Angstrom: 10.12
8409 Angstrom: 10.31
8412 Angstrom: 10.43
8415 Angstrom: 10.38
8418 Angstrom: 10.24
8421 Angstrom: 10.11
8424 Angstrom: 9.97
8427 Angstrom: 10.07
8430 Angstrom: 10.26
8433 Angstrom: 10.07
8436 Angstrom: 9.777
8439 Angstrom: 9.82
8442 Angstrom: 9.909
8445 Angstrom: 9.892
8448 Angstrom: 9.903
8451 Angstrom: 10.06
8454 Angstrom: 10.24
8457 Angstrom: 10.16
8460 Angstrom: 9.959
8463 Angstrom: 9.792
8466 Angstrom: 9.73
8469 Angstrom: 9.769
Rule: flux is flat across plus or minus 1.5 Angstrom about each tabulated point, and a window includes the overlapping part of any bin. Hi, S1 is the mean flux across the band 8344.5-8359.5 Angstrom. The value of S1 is 10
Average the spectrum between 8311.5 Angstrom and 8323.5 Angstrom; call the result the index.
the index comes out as 10.2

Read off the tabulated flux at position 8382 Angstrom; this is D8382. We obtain 9.96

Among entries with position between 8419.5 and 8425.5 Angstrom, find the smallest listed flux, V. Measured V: 9.97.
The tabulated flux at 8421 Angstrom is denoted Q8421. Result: 10.11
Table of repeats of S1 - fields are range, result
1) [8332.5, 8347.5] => 9.97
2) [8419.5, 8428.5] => 10.1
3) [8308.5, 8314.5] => 10.2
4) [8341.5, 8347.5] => 9.91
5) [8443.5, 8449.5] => 9.9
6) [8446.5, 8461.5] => 10.1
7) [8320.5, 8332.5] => 10.1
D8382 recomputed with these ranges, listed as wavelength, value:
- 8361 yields 10.06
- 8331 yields 10.03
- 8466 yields 9.73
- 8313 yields 10.16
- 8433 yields 10.07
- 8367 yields 10.25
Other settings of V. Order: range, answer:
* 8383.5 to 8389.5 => 9.904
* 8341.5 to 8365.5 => 9.898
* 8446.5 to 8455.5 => 9.903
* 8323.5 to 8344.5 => 9.914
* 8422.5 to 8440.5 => 9.777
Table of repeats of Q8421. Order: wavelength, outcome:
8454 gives 10.24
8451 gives 10.06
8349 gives 9.969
